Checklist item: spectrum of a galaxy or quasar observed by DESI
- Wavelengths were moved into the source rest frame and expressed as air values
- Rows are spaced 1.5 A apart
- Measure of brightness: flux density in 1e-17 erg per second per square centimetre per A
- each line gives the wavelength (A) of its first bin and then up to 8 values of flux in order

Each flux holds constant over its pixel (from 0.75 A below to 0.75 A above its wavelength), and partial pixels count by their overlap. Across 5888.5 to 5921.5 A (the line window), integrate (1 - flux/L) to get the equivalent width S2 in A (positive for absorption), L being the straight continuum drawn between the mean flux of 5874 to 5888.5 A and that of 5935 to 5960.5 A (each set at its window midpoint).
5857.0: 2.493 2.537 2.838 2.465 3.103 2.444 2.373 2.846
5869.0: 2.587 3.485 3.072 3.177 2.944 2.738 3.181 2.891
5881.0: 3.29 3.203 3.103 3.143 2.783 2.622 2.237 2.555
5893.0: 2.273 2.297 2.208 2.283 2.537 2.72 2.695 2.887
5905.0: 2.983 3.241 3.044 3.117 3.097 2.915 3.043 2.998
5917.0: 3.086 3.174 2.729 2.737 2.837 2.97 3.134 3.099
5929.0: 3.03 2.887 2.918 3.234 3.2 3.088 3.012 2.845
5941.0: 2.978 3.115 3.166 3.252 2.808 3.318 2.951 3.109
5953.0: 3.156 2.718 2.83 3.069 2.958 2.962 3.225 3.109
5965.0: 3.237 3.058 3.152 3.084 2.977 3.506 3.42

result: 2.8 A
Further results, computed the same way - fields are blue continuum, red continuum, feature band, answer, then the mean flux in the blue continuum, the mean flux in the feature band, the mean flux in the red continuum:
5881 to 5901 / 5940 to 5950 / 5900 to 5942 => -1.6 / 2.64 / 2.99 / 3.09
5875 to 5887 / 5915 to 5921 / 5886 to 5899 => 2.6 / 3.05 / 2.43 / 2.99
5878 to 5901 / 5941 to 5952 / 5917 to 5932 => -0.1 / 2.69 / 2.96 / 3.09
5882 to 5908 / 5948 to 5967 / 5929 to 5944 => -0.5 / 2.7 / 3.04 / 3.05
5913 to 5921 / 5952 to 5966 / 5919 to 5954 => -0.1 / 2.99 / 3.02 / 3.03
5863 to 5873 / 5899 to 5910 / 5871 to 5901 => 1.1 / 2.83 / 2.77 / 2.92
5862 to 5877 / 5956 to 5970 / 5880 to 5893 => 0.3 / 2.87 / 2.83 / 3.08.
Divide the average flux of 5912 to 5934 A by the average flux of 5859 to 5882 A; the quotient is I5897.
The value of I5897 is 1.0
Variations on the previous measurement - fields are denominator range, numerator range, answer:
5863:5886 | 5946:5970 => 1.03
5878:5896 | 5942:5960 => 1.10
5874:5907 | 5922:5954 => 1.10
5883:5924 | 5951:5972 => 1.09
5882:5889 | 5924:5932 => 1.01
